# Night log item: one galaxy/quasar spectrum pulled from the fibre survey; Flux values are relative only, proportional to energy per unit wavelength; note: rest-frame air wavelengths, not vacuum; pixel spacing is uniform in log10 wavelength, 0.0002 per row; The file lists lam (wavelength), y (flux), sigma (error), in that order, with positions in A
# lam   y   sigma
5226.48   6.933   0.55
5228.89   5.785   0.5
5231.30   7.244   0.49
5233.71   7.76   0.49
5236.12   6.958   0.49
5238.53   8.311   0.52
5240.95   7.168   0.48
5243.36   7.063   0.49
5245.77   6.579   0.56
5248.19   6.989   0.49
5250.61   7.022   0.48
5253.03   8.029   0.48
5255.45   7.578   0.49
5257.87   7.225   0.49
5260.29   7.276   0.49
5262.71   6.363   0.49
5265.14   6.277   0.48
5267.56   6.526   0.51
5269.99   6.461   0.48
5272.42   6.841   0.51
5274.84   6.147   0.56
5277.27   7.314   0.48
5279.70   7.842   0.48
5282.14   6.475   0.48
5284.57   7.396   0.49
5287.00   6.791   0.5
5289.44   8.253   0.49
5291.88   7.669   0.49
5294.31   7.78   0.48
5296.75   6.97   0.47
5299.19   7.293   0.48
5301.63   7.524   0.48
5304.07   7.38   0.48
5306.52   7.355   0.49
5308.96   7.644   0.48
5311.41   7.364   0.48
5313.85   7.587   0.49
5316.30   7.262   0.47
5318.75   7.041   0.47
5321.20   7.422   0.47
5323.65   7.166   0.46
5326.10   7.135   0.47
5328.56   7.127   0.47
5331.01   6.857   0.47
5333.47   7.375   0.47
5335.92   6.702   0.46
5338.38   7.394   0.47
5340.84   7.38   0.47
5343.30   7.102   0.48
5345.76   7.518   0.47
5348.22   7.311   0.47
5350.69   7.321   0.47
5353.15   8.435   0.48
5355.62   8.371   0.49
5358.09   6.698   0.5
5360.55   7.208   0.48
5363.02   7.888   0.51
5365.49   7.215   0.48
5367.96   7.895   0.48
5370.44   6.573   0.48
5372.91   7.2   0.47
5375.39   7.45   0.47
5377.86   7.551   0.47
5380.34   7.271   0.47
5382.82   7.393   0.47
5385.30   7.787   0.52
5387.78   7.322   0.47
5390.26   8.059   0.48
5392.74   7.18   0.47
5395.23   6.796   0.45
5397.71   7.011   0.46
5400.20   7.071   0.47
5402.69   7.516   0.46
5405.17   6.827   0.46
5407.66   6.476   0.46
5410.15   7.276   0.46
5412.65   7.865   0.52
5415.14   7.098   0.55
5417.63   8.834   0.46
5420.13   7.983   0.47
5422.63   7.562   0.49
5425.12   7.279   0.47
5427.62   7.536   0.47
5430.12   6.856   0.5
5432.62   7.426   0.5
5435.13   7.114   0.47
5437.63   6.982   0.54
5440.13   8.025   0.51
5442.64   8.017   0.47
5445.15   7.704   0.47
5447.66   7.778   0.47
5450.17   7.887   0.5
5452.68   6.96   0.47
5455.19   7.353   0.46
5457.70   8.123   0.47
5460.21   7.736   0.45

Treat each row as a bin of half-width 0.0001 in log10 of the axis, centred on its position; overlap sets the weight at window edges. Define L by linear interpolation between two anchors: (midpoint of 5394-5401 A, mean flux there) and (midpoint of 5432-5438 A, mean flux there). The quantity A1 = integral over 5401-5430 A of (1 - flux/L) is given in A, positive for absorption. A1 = -1.6 A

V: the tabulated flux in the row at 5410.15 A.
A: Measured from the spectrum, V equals 7.276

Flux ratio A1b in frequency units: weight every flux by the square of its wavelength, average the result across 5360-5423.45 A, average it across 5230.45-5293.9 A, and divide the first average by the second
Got 1.09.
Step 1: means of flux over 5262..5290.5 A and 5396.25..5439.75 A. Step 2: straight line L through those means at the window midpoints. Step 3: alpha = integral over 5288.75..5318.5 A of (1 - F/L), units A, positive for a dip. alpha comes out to -2.1 A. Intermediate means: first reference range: 6.89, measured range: 7.48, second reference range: 7.35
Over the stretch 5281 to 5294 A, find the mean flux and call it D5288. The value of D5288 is 7.36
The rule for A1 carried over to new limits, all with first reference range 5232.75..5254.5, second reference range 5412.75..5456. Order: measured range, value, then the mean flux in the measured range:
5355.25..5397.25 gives 0.6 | 7.38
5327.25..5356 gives 0.3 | 7.38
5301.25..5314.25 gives -0.1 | 7.47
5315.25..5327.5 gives 0.4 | 7.2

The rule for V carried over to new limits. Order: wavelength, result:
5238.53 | 8.311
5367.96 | 7.895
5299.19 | 7.293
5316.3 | 7.262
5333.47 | 7.375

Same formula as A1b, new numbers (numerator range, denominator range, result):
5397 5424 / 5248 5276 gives 1.14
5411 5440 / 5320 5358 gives 1.06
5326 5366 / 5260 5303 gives 1.07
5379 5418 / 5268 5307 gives 1.06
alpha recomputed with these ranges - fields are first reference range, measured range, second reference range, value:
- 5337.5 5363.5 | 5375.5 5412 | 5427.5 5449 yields 1.1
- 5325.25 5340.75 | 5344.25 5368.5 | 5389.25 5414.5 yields -1.5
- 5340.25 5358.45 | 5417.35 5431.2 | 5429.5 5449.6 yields -0.1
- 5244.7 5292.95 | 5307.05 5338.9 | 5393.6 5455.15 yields -0.3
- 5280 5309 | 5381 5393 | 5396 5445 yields -0.3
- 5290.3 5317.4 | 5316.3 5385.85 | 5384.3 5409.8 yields -0.2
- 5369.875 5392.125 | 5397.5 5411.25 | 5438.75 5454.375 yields 0.9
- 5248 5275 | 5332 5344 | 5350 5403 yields 0.1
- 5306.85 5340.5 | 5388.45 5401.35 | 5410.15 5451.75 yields 0.4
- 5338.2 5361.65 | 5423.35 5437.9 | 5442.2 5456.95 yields 0.7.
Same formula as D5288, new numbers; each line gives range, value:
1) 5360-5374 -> 7.34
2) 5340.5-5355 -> 7.55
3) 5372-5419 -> 7.37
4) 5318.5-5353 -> 7.25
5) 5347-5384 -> 7.45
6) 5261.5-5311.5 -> 7.12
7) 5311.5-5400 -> 7.34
